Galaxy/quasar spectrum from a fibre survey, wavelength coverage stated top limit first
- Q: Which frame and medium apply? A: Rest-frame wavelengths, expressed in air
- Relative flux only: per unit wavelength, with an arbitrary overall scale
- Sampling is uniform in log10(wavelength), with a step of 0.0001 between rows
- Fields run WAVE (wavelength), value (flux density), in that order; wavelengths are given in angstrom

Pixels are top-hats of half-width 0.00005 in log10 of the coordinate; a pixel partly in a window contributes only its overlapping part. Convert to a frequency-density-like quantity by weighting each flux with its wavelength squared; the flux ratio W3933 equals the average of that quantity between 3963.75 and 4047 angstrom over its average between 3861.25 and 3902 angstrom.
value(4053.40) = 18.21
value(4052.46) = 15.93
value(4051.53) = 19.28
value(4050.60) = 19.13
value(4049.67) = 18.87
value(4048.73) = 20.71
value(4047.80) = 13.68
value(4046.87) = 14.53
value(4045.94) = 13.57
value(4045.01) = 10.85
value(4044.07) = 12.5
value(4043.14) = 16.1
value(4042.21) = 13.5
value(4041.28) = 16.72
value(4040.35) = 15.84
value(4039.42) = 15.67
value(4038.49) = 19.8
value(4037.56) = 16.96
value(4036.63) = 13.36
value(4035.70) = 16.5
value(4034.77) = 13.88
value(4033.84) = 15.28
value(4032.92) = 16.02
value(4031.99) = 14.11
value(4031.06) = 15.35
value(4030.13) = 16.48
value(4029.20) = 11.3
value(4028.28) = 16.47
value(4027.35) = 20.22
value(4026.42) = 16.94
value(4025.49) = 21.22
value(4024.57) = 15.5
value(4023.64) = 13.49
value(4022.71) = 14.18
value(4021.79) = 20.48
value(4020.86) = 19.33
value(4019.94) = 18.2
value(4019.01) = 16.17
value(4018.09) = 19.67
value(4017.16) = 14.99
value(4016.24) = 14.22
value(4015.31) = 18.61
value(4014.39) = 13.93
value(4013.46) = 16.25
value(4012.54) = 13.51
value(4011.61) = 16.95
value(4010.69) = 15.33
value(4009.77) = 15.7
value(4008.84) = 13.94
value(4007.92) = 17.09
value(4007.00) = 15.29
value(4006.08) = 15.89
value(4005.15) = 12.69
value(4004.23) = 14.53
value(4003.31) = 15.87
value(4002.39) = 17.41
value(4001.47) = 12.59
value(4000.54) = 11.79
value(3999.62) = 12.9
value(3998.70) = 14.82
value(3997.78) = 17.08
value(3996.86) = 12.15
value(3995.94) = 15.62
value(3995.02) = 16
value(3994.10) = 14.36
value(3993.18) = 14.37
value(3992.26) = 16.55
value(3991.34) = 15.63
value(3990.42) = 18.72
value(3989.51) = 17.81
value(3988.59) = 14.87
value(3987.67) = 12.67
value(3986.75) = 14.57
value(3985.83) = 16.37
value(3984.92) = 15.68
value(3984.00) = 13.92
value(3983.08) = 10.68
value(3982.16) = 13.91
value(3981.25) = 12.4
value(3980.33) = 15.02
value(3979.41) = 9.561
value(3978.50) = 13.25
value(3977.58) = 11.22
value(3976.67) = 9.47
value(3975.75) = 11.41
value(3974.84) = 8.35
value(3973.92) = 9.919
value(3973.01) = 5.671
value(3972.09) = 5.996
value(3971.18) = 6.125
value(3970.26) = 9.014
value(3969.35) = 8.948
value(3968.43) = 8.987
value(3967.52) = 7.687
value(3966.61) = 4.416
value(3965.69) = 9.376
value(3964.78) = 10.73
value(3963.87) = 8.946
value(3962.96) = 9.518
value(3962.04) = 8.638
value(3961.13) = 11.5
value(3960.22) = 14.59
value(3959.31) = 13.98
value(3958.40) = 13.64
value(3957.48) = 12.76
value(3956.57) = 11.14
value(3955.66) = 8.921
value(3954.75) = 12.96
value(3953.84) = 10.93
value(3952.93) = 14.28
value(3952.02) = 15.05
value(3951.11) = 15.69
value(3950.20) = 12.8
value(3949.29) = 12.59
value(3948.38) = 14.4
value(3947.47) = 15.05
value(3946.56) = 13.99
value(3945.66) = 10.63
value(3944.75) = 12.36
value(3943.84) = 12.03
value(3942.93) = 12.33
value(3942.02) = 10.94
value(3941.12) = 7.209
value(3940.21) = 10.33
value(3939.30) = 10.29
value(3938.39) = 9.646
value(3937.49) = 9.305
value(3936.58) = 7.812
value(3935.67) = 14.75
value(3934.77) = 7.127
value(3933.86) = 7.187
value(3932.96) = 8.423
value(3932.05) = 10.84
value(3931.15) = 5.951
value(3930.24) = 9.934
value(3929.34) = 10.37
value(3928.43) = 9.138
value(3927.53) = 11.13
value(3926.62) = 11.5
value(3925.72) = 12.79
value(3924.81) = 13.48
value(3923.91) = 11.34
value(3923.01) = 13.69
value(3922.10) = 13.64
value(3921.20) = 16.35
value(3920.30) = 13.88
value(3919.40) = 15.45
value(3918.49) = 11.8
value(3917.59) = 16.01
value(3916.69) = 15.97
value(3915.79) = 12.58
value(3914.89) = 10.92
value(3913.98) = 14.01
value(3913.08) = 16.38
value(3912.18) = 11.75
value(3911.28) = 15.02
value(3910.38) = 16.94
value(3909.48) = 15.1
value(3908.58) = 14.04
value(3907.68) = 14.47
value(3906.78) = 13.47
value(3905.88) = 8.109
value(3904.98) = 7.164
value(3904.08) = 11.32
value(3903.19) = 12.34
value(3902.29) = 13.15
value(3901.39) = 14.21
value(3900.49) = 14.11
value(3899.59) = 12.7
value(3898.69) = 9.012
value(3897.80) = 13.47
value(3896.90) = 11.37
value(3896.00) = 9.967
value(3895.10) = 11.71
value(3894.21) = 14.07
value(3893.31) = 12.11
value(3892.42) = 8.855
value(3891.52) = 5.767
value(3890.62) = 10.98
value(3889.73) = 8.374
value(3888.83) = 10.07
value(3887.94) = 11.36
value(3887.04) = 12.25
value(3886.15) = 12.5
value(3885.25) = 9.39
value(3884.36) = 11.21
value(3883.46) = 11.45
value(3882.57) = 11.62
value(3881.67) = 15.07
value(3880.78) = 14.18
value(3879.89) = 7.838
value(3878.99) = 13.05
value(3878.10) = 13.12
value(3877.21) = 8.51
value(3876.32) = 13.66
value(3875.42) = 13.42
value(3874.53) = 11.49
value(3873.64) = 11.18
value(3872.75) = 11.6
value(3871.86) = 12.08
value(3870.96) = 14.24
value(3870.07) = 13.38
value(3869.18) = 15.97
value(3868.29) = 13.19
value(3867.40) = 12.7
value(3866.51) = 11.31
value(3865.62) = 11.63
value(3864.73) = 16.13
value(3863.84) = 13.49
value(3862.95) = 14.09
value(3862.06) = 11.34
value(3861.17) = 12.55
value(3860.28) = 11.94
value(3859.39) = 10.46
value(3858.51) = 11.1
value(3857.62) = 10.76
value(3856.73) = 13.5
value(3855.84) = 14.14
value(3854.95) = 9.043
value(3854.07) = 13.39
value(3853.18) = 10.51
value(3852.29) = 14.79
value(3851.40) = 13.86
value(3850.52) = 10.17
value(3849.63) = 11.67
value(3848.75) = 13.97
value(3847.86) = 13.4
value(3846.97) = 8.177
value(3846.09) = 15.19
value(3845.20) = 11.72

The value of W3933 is 1.3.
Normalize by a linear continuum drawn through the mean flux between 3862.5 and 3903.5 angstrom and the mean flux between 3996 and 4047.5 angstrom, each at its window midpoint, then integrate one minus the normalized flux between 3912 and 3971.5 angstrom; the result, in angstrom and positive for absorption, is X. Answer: 8.8 angstrom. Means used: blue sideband 12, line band 11.5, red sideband 15.5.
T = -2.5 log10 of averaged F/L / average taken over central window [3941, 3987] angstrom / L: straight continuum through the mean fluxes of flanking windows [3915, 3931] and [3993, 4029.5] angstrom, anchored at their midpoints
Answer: 0.231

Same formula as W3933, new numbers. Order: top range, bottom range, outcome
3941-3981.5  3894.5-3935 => 0.92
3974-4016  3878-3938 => 1.27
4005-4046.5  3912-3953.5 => 1.38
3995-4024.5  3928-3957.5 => 1.44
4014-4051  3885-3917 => 1.42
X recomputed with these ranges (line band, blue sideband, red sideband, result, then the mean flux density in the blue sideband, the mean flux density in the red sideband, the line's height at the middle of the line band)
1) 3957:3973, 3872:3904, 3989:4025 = 5.2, 11.6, 15.6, 14.2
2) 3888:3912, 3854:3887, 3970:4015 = 1.5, 12.3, 13.6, 12.6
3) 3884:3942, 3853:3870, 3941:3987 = 1.5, 12.5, 11.4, 12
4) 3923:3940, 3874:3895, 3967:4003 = 2.5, 11.3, 12.7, 12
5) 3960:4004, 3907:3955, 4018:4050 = 6.2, 12.3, 16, 14.2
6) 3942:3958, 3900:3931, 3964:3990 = -1.3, 12.9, 11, 11.8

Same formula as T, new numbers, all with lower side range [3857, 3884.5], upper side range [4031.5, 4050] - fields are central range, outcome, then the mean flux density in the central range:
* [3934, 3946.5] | 0.29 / 10.4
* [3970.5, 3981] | 0.42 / 9.68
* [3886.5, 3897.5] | 0.20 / 10.6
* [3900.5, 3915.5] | 0.00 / 13.1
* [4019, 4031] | -0.12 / 16.9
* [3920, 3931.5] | 0.13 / 11.8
